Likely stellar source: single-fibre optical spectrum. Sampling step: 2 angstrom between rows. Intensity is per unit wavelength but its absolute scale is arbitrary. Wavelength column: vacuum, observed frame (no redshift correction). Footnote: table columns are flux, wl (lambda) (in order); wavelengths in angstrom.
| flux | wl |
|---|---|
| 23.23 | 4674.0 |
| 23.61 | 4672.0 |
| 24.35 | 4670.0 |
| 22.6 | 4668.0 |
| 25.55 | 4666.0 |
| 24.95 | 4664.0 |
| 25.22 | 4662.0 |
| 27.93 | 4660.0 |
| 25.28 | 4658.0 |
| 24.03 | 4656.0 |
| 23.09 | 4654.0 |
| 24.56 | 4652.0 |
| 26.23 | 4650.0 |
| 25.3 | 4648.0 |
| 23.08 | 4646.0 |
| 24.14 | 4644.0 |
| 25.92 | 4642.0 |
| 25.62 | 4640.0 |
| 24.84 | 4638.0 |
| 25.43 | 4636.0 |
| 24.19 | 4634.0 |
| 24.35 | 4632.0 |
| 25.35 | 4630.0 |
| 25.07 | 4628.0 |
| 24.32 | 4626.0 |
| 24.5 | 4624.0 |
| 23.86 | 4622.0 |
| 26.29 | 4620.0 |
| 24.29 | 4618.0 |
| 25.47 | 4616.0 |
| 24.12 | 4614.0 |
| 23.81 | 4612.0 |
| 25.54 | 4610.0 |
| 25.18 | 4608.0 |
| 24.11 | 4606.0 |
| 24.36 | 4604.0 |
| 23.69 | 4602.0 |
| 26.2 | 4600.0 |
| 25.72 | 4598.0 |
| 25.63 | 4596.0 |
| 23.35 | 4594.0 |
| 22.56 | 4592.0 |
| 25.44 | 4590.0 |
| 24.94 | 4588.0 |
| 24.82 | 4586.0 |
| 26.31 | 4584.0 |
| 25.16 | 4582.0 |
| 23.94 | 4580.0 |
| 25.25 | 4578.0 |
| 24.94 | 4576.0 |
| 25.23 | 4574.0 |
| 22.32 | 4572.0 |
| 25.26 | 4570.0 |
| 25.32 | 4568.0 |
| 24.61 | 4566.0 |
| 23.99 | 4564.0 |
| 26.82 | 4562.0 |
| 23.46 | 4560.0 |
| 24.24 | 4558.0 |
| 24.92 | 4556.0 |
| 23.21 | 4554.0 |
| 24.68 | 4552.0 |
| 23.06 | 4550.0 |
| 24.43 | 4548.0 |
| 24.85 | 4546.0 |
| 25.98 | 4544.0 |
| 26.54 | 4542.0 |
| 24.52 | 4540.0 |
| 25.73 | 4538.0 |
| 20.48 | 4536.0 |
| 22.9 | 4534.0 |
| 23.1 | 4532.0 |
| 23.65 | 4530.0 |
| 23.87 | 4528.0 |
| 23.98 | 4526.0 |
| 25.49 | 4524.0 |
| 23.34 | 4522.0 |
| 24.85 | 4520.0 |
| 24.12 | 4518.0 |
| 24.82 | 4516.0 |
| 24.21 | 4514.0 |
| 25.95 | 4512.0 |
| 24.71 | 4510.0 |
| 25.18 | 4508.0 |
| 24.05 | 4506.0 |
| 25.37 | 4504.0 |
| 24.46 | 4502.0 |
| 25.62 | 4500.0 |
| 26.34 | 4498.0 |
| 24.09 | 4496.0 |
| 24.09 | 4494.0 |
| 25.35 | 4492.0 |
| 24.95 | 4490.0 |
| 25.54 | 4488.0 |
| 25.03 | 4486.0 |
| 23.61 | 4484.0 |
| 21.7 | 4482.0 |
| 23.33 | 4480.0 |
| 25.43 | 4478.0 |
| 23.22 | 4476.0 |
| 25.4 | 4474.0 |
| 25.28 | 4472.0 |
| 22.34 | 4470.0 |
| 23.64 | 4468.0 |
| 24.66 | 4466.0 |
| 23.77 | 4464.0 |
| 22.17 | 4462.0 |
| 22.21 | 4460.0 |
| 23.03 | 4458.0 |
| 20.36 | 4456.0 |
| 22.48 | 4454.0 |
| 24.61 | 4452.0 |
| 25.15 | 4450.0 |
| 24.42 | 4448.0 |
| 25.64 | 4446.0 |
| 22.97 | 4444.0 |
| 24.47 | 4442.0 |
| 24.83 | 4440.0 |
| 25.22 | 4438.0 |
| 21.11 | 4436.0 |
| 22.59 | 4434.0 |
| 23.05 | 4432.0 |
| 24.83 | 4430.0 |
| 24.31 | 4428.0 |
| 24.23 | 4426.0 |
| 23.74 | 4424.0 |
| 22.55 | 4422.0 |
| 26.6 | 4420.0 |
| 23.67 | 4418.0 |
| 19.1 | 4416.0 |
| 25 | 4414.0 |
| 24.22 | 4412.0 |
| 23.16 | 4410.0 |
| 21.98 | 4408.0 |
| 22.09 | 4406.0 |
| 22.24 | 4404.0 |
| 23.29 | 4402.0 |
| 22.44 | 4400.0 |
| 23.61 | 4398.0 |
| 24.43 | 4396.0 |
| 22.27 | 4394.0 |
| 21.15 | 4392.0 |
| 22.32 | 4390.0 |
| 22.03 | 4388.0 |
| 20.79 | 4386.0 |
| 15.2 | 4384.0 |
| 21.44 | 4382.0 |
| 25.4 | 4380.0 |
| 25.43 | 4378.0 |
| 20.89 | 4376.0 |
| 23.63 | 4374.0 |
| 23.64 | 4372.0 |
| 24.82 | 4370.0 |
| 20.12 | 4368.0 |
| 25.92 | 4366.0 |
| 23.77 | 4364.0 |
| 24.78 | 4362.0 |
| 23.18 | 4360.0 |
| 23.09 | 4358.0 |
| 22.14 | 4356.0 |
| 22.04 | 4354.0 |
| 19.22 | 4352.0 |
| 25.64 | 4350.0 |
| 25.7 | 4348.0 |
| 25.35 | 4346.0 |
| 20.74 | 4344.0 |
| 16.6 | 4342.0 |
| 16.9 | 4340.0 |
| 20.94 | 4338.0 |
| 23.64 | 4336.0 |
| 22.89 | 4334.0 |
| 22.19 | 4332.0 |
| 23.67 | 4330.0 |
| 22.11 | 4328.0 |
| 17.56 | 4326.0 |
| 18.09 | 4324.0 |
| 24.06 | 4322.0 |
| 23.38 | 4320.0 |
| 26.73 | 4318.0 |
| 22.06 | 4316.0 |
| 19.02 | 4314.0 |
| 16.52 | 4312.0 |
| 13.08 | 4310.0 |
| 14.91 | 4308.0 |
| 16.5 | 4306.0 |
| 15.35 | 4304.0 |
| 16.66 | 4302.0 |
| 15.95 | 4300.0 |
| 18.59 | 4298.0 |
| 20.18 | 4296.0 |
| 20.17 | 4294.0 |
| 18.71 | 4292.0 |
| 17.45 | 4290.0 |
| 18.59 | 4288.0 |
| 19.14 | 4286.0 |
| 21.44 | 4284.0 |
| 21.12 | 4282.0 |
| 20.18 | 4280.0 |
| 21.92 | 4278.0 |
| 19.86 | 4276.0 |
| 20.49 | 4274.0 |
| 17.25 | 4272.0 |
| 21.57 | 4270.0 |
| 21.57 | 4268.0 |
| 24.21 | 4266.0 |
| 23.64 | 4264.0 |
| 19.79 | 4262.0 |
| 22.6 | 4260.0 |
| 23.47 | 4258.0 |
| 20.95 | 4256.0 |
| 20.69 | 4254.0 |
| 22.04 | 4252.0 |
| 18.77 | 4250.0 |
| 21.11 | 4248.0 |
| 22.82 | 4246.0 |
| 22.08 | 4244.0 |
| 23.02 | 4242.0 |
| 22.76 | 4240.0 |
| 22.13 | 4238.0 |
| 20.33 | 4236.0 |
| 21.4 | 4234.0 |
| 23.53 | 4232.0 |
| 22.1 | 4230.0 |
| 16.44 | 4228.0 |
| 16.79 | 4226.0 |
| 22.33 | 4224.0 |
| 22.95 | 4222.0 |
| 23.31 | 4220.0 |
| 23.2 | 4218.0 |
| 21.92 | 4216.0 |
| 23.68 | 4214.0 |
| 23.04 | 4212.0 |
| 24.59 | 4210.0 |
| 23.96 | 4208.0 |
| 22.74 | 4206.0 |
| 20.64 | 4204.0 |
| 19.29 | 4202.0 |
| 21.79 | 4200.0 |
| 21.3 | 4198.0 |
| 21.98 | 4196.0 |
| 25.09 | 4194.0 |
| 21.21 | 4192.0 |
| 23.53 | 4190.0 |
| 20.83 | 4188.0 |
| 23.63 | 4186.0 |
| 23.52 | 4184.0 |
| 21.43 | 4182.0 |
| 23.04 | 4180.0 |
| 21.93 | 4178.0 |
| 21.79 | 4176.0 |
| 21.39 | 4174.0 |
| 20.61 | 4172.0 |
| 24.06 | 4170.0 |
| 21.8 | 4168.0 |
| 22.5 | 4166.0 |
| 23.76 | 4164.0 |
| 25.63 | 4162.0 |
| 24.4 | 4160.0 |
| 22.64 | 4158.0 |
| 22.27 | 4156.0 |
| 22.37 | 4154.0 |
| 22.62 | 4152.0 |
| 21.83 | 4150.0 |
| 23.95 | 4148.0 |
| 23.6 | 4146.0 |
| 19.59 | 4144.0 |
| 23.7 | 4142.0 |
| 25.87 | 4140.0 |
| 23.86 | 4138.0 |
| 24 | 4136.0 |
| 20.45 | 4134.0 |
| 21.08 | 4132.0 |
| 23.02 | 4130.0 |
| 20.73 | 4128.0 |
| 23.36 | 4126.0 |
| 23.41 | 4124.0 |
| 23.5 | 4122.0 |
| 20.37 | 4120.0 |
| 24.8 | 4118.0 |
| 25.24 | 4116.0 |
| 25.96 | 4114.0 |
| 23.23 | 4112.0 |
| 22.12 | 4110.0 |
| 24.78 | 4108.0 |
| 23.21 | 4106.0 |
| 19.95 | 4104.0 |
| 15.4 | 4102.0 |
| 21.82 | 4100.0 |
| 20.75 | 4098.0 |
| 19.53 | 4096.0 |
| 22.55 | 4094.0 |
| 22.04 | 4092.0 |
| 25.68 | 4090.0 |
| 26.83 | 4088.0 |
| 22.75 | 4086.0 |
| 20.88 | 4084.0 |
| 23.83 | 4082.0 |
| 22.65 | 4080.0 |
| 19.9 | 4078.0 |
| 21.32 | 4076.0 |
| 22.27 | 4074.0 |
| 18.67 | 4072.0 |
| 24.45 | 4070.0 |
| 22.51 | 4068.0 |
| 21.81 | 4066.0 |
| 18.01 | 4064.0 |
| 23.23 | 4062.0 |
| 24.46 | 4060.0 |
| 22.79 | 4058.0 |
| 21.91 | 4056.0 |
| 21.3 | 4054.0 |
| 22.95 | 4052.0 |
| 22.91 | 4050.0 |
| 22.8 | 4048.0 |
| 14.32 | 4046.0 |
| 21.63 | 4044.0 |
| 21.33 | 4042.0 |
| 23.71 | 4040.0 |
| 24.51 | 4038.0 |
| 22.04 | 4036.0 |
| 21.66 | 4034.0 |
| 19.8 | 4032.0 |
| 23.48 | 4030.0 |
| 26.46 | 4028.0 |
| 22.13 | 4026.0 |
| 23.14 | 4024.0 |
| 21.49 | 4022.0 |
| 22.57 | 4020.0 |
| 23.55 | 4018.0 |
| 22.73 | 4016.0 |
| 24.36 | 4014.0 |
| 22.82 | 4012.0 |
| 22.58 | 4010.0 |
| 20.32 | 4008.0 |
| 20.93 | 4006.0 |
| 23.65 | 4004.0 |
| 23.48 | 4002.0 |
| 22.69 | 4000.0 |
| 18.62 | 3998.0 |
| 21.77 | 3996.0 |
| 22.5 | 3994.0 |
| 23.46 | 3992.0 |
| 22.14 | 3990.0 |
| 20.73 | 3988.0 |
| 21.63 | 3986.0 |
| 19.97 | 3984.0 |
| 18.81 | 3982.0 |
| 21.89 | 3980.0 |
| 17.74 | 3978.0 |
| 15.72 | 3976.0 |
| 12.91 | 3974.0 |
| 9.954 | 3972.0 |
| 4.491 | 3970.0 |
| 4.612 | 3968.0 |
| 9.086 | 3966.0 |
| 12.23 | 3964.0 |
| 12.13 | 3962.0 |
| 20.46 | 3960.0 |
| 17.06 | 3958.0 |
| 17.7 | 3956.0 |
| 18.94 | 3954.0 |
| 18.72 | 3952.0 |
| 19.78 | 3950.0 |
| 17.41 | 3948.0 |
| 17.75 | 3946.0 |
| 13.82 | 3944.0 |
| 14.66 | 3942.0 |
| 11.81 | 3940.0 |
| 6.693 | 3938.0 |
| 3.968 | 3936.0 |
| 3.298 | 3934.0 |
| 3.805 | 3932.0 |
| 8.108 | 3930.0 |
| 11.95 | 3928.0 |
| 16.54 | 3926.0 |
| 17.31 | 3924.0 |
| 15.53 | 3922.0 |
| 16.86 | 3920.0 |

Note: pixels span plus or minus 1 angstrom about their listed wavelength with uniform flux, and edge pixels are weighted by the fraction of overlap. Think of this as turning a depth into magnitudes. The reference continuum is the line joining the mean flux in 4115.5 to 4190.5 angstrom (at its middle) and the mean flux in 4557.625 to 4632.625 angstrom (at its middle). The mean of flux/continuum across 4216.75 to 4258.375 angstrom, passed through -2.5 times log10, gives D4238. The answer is 0.08 mag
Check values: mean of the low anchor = 22.8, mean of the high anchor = 24.7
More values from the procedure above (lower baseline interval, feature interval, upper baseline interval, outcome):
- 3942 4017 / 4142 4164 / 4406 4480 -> -0.14 mag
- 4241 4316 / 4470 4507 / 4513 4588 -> -0.05 mag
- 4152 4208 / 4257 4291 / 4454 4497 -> 0.10 mag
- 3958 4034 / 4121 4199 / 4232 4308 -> -0.14 mag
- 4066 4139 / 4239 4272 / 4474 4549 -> 0.07 mag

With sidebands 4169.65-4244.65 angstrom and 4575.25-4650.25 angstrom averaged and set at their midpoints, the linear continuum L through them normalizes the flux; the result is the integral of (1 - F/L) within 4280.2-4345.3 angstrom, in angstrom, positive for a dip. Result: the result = 9.2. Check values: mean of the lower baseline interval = 22.1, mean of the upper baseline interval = 24.8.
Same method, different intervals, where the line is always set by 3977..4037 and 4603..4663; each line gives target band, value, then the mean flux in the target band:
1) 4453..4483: 1.0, 23.3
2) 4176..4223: 0.7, 22.5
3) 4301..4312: 3.7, 15.4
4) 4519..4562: 0.4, 24.2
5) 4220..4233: 1.2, 20.9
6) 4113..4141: -0.9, 23.3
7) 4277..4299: 3.3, 19.8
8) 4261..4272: 0.7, 21.7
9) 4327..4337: 0.2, 22.9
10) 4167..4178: 0.4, 21.9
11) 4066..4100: 0.1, 22.3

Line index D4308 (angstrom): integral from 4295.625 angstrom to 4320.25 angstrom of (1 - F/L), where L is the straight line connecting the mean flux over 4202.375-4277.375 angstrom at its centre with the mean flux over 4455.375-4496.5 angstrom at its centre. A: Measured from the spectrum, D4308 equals 4.56 angstrom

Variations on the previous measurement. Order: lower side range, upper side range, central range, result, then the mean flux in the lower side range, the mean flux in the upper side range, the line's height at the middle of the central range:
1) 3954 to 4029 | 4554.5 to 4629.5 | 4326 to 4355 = 0.74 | 19.1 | 24.7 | 22.4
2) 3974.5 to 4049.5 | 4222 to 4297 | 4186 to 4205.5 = -0.70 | 21.7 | 20.9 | 21.1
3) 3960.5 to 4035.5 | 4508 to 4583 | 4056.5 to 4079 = -1.90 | 19.4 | 24.4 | 20.1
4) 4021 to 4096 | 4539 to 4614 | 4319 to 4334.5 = 1.19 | 22.2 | 24.7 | 23.5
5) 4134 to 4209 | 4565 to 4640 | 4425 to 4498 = 0.50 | 22.6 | 24.8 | 24.1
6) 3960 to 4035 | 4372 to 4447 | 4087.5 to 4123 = -3.88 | 19.4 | 23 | 20.4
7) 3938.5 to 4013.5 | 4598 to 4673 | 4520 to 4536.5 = 0.07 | 17.7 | 24.8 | 23.6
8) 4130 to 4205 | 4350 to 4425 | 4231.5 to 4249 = 0.40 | 22.5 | 22.8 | 22.6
